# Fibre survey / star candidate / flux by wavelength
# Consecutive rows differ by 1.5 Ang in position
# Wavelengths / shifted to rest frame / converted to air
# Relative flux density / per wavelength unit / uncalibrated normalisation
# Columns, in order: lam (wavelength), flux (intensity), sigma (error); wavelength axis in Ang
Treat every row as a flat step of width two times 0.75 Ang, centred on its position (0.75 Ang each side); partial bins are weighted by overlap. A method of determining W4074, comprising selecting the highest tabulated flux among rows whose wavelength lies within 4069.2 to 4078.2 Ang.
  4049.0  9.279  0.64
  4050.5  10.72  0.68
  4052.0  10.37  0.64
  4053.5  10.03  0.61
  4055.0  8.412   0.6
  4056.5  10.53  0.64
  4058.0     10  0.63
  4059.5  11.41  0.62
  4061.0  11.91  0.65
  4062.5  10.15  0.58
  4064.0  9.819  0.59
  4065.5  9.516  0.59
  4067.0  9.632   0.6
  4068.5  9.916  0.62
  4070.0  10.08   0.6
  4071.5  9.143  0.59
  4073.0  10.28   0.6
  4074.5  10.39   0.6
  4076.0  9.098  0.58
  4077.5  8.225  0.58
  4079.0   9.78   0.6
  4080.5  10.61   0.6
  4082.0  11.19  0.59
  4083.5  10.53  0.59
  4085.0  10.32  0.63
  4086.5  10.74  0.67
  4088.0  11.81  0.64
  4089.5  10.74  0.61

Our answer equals 10.39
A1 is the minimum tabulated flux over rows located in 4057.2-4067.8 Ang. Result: 9.516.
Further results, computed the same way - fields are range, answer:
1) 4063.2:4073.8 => 9.143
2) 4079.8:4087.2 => 10.32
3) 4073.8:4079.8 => 8.225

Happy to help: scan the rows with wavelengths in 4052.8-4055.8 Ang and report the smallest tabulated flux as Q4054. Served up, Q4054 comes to 8.412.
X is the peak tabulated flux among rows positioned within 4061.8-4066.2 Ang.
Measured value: 10.15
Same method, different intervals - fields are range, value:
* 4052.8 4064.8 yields 11.91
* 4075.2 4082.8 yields 11.19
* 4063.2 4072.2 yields 10.08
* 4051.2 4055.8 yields 10.37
